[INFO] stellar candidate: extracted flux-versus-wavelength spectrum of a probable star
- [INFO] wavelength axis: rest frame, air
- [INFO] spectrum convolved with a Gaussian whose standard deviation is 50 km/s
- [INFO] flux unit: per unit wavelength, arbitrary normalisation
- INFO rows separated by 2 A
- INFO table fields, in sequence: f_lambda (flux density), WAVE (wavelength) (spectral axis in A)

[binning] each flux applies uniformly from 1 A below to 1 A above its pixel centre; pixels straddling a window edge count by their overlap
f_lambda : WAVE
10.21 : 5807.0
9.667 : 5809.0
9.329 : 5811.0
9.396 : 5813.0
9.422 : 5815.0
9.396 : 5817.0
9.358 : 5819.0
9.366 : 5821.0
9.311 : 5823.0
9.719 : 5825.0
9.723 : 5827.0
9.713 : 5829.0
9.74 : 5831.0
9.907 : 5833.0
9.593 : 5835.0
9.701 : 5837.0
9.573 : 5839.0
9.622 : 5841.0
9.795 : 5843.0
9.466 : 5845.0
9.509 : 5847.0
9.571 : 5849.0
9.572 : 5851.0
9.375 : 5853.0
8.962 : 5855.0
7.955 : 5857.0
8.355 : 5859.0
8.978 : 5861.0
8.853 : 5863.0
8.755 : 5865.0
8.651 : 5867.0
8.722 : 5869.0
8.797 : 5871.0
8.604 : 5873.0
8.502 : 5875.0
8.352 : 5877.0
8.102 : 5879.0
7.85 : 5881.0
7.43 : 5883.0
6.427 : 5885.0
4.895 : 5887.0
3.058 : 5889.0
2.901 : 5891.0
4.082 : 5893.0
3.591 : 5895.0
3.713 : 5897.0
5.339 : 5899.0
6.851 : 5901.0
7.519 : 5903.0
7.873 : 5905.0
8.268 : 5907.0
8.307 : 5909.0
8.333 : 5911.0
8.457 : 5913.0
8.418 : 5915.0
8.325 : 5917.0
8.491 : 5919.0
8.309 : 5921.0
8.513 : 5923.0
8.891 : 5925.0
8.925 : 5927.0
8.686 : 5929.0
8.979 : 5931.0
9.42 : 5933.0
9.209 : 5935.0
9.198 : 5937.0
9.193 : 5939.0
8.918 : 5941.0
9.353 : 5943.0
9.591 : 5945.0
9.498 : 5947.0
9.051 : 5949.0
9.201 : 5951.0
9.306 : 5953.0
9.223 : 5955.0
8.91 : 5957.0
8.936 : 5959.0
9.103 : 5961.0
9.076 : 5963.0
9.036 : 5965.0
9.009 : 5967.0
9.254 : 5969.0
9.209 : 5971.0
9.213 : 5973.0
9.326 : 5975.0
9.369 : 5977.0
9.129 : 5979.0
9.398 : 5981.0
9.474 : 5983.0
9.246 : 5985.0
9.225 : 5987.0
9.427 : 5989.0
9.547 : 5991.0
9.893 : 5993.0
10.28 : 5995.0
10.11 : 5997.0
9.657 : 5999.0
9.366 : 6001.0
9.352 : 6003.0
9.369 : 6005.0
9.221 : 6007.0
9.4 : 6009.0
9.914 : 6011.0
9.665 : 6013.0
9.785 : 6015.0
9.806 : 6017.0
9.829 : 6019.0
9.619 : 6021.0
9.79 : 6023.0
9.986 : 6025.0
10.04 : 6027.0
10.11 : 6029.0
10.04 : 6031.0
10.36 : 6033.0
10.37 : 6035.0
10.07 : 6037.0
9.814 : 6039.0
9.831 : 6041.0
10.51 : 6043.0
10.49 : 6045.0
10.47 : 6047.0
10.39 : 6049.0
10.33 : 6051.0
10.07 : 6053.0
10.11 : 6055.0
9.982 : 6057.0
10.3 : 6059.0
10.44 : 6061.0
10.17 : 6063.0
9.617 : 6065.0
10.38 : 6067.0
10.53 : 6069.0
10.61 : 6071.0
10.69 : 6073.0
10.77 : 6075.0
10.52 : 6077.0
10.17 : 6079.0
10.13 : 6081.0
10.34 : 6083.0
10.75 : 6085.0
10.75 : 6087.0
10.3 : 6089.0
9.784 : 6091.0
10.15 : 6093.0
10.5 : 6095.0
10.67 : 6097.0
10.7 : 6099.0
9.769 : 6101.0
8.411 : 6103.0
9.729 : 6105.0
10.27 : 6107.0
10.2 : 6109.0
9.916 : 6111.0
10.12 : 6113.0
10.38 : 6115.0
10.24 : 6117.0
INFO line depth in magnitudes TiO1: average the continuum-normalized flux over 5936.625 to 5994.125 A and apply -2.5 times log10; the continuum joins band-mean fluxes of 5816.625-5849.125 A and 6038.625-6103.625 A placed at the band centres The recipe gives 0.08 mag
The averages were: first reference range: 9.6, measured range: 9.25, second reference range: 10.3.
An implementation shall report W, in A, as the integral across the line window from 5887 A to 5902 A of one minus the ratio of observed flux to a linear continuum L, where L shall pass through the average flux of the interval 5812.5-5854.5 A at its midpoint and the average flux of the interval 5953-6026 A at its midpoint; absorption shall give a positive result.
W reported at 8.3 A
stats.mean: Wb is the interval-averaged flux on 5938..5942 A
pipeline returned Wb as 9.06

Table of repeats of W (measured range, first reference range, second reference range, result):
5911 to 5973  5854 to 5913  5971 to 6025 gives -4.3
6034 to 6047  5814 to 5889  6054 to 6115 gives -0.3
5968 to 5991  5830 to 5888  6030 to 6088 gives 0.9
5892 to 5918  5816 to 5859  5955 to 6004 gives 7.0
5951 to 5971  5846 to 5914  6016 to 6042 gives -0.6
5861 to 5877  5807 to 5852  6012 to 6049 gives 1.6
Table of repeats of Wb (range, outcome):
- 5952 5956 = 9.26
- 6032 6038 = 10.3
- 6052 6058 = 10.1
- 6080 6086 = 10.4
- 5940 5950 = 9.28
